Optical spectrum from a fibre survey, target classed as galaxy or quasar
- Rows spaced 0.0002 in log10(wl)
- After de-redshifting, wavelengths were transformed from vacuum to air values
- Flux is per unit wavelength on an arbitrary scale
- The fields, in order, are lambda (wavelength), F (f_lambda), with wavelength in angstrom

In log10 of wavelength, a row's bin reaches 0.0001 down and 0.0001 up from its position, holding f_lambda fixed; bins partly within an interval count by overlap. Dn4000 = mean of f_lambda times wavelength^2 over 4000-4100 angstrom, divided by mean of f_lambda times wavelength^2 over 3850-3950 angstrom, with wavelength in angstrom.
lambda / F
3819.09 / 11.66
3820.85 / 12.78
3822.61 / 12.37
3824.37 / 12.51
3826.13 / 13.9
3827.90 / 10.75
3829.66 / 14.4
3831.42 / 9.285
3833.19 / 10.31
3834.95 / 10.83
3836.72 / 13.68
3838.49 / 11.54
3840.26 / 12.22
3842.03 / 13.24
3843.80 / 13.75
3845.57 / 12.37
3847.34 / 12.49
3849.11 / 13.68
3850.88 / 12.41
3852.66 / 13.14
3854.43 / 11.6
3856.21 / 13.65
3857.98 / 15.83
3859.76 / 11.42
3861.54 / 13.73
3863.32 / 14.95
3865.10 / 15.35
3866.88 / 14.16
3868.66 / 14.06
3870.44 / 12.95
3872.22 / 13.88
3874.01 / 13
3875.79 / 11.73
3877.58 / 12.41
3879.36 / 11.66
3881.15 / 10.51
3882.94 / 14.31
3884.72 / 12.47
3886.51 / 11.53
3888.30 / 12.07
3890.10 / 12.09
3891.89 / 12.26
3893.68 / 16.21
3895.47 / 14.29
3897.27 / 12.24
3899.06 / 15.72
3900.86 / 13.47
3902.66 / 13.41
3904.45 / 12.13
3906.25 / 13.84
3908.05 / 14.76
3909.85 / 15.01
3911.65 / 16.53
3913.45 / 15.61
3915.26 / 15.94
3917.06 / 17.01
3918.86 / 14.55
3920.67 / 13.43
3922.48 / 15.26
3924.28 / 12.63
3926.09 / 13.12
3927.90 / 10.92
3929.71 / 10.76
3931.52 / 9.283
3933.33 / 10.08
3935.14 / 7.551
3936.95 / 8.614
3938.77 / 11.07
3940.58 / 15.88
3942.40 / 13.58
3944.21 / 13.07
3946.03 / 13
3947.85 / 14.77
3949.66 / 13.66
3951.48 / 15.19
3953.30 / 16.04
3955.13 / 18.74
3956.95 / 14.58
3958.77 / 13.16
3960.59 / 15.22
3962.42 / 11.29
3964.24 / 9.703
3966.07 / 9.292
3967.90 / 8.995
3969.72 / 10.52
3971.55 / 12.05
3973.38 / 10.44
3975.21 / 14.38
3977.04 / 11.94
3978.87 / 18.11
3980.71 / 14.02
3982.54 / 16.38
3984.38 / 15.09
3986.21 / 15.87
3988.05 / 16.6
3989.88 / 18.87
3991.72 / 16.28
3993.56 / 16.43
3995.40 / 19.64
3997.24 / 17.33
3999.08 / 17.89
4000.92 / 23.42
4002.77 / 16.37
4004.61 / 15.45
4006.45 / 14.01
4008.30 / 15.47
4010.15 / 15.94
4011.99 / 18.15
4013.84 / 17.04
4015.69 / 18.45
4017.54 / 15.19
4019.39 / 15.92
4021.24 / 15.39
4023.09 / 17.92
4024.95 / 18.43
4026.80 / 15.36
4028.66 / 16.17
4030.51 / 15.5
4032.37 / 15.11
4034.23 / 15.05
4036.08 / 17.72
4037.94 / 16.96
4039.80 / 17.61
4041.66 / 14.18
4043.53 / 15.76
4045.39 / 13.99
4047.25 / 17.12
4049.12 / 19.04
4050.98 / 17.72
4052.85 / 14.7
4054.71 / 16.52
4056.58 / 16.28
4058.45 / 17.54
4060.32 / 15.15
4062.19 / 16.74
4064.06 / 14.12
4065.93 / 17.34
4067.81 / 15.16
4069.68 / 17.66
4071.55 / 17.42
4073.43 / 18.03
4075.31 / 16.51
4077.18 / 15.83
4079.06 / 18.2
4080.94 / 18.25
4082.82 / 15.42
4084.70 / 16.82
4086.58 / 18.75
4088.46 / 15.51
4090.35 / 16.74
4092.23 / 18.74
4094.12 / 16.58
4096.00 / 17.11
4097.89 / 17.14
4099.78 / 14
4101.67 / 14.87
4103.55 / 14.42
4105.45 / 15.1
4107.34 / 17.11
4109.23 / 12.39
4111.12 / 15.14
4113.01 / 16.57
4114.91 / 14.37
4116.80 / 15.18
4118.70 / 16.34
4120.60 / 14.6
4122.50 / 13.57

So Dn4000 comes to 1.4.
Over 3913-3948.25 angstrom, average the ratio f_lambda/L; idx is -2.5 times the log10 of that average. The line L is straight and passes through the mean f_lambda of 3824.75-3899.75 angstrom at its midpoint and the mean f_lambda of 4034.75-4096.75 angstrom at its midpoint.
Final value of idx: 0.115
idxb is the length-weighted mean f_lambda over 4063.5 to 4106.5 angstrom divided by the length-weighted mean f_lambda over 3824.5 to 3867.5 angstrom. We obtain 1.29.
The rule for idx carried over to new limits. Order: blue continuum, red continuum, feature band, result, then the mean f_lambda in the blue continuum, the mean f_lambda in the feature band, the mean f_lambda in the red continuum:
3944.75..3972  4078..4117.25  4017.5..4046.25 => -0.10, 13.1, 16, 16.1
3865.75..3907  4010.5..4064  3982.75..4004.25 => -0.14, 13.1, 17.5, 16.4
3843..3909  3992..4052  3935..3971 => 0.18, 13.2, 12.8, 16.7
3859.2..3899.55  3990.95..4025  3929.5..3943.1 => 0.35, 13.2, 10.8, 17.1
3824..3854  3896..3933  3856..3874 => -0.09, 12.4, 14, 13.7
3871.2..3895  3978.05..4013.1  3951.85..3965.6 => 0.11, 12.7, 14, 16.9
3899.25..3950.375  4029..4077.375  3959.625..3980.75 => 0.18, 13.2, 12.1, 16.3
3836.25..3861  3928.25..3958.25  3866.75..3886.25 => 0.01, 12.9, 12.7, 12.8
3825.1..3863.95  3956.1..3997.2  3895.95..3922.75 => -0.09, 12.7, 14.6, 14.1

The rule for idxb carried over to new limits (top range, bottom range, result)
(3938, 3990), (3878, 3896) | 1.08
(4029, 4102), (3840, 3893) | 1.27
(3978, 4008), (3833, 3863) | 1.32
